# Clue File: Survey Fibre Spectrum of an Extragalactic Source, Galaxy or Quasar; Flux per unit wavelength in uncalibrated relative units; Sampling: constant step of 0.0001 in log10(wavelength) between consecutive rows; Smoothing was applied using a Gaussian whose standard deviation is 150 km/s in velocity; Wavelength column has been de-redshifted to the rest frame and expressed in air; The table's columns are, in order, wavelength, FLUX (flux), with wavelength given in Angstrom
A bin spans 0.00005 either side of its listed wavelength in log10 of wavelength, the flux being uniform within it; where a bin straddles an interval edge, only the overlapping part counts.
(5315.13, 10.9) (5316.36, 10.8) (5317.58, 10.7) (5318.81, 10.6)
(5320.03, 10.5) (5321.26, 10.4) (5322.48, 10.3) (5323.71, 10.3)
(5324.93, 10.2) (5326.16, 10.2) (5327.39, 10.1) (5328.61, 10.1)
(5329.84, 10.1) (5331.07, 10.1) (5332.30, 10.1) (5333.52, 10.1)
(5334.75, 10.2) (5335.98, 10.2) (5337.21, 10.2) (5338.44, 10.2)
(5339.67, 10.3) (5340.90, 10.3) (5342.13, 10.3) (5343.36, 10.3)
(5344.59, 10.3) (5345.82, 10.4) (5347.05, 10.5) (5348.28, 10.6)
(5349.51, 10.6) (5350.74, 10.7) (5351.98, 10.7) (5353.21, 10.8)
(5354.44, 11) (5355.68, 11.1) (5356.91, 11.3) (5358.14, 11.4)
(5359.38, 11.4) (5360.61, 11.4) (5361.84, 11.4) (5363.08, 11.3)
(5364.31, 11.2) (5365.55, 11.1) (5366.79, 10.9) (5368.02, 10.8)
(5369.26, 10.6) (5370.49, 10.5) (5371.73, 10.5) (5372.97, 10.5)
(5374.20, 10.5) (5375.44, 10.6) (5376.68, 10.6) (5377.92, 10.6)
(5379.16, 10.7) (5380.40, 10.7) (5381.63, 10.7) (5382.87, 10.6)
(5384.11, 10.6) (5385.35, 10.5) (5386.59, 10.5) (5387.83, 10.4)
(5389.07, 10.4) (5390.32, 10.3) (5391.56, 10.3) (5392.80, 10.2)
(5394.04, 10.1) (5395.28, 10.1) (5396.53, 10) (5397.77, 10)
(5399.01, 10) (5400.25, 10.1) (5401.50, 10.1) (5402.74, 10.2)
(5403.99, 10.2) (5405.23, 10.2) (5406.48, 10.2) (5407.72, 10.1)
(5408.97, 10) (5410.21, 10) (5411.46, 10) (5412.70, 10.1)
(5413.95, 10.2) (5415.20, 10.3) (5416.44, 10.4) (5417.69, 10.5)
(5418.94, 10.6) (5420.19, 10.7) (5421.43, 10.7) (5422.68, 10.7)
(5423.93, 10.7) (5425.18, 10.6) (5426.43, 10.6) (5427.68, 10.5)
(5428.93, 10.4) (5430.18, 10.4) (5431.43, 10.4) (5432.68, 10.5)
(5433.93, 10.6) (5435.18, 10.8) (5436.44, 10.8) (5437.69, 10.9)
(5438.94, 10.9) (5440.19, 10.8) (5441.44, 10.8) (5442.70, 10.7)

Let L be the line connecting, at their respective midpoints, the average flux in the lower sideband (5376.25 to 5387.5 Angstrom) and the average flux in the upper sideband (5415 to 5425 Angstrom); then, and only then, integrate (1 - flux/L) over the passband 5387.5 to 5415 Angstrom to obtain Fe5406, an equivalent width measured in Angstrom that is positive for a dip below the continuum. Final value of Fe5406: 1.2 Angstrom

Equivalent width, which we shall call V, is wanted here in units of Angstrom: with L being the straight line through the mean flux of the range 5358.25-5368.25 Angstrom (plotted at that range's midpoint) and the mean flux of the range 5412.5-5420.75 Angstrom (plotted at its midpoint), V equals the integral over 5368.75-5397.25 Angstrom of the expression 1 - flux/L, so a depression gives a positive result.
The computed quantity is 1.2 Angstrom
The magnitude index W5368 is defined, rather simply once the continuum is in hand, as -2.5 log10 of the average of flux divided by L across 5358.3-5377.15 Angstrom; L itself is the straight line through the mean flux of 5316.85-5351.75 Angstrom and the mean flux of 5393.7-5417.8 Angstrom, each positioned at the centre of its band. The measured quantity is -0.07 mag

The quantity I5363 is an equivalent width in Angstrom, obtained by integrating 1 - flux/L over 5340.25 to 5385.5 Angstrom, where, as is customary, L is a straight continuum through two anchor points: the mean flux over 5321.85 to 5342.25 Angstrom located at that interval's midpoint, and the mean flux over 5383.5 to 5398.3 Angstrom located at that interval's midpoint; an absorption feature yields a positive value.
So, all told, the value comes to -2.3 Angstrom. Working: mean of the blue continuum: 10.2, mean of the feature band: 10.8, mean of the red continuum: 10.3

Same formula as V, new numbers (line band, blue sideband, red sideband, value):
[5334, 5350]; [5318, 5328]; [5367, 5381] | 0.2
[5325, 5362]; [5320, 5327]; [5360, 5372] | 0.3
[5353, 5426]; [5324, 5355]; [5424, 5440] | -0.3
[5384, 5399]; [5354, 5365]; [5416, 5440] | 1.0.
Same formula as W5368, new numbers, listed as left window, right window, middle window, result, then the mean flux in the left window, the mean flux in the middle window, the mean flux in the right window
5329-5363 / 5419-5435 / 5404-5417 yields 0.04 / 10.6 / 10.2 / 10.6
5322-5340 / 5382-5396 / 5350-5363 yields -0.09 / 10.2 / 11.1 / 10.4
